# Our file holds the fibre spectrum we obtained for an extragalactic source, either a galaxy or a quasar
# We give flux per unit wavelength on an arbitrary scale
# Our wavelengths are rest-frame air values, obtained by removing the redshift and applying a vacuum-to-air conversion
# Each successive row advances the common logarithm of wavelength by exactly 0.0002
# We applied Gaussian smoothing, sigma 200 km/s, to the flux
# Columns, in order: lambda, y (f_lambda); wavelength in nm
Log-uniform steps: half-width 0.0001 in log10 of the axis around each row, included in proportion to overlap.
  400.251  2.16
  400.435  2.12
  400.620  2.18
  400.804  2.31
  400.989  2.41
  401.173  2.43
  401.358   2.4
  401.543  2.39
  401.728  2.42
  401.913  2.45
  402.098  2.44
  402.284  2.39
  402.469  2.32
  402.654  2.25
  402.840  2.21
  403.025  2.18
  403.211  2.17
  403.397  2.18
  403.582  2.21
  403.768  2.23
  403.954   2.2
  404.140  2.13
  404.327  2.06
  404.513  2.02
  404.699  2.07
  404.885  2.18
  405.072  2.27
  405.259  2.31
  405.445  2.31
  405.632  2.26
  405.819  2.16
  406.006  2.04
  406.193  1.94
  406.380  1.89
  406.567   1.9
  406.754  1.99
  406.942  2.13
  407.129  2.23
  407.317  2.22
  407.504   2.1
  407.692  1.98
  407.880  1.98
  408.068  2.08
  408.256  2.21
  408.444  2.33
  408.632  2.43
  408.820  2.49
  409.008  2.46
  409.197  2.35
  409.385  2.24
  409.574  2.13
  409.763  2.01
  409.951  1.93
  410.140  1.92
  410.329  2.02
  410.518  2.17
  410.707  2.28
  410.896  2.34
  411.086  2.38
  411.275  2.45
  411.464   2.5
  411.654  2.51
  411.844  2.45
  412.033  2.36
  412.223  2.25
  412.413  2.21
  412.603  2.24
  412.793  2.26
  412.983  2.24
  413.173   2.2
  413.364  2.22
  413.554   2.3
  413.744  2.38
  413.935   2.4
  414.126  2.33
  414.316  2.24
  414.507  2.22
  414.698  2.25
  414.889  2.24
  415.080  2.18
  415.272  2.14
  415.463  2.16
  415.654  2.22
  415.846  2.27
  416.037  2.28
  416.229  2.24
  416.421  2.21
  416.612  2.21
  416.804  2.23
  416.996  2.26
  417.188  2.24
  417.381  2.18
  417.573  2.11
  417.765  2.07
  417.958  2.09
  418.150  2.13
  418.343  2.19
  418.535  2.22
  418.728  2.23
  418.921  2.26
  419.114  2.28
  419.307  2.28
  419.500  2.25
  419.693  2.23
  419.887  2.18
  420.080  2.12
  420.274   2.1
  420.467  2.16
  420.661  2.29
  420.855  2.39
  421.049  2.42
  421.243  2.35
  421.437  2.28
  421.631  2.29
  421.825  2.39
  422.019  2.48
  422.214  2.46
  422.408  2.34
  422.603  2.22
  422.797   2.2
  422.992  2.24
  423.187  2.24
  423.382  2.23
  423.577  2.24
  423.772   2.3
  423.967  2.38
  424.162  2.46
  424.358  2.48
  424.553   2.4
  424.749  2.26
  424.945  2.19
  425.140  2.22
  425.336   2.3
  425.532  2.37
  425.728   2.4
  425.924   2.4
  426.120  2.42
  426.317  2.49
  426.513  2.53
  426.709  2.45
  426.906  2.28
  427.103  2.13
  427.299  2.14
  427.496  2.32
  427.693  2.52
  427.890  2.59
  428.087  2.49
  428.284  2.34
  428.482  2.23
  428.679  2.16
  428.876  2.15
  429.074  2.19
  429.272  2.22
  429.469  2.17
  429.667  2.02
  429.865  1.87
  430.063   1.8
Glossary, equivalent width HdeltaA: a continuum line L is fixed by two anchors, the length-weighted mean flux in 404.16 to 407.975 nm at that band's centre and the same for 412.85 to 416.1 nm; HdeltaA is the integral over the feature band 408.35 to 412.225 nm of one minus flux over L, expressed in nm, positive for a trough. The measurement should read -0.20 nm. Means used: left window 2.1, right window 2.25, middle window 2.29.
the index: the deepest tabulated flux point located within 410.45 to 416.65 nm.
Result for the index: 2.14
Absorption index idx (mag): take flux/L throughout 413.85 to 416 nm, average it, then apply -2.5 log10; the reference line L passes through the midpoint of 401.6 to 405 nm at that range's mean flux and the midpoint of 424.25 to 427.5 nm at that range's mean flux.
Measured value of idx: 0.022 mag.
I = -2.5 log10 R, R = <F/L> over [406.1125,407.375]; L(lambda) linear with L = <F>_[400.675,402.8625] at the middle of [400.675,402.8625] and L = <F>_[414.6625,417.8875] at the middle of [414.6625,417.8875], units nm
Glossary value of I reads 0.137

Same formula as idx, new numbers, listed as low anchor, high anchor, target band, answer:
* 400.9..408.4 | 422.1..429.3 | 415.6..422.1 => 0.02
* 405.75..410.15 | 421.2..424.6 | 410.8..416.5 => -0.04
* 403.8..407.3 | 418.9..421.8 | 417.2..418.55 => 0.05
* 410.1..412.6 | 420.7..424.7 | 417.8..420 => 0.06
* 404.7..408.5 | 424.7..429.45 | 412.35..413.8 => -0.03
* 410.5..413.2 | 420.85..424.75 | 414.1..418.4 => 0.06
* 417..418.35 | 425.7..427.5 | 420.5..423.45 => -0.03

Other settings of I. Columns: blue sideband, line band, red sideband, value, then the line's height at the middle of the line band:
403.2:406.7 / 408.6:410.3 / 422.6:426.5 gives -0.01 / 2.18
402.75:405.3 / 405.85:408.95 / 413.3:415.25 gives 0.04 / 2.2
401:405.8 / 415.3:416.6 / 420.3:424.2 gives 0.03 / 2.29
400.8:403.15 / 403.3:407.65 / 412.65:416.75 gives 0.09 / 2.32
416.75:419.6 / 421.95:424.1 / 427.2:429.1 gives -0.02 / 2.26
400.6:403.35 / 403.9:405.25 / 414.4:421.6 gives 0.08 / 2.31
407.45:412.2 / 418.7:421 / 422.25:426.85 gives 0.04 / 2.31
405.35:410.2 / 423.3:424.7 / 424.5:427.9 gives -0.01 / 2.32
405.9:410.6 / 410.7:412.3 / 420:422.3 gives -0.11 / 2.17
